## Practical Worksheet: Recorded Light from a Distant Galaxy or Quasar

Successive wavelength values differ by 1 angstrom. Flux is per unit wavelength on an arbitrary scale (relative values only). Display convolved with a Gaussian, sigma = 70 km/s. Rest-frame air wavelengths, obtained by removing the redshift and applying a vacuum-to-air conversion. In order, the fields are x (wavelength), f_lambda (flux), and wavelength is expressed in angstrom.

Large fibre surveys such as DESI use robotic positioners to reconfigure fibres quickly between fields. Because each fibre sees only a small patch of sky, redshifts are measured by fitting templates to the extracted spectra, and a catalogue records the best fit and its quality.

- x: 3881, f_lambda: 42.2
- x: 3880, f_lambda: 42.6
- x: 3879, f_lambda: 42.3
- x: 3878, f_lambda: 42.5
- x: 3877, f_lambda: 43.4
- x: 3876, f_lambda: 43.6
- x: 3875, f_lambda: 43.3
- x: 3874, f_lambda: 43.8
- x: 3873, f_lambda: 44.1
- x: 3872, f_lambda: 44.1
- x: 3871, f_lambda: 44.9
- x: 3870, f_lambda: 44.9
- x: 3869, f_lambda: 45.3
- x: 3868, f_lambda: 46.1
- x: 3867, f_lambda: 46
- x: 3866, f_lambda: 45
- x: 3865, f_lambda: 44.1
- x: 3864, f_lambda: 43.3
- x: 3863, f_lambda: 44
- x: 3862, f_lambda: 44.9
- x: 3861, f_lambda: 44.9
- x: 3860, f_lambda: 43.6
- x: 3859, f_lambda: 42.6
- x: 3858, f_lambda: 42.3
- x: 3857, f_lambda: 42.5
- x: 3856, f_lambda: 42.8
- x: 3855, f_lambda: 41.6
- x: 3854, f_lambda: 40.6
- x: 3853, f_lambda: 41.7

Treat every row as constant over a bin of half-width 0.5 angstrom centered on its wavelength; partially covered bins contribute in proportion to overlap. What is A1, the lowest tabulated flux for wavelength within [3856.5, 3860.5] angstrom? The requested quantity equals 42.3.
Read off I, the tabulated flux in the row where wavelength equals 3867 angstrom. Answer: 46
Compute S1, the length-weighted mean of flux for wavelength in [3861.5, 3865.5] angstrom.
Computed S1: 44.1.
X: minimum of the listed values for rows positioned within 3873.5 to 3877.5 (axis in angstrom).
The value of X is 43.3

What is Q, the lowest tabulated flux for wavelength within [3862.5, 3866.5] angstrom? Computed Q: 43.3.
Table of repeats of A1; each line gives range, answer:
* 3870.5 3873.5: 44.1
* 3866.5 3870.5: 44.9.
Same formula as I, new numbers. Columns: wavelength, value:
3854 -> 40.6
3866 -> 45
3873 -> 44.1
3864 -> 43.3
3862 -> 44.9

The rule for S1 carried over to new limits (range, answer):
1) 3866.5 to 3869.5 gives 45.8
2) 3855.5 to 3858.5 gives 42.5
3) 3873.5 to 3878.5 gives 43.3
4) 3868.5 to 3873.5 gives 44.7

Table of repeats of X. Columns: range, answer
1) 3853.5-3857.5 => 40.6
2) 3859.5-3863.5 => 43.6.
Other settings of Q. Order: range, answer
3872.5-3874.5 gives 43.8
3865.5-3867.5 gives 45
